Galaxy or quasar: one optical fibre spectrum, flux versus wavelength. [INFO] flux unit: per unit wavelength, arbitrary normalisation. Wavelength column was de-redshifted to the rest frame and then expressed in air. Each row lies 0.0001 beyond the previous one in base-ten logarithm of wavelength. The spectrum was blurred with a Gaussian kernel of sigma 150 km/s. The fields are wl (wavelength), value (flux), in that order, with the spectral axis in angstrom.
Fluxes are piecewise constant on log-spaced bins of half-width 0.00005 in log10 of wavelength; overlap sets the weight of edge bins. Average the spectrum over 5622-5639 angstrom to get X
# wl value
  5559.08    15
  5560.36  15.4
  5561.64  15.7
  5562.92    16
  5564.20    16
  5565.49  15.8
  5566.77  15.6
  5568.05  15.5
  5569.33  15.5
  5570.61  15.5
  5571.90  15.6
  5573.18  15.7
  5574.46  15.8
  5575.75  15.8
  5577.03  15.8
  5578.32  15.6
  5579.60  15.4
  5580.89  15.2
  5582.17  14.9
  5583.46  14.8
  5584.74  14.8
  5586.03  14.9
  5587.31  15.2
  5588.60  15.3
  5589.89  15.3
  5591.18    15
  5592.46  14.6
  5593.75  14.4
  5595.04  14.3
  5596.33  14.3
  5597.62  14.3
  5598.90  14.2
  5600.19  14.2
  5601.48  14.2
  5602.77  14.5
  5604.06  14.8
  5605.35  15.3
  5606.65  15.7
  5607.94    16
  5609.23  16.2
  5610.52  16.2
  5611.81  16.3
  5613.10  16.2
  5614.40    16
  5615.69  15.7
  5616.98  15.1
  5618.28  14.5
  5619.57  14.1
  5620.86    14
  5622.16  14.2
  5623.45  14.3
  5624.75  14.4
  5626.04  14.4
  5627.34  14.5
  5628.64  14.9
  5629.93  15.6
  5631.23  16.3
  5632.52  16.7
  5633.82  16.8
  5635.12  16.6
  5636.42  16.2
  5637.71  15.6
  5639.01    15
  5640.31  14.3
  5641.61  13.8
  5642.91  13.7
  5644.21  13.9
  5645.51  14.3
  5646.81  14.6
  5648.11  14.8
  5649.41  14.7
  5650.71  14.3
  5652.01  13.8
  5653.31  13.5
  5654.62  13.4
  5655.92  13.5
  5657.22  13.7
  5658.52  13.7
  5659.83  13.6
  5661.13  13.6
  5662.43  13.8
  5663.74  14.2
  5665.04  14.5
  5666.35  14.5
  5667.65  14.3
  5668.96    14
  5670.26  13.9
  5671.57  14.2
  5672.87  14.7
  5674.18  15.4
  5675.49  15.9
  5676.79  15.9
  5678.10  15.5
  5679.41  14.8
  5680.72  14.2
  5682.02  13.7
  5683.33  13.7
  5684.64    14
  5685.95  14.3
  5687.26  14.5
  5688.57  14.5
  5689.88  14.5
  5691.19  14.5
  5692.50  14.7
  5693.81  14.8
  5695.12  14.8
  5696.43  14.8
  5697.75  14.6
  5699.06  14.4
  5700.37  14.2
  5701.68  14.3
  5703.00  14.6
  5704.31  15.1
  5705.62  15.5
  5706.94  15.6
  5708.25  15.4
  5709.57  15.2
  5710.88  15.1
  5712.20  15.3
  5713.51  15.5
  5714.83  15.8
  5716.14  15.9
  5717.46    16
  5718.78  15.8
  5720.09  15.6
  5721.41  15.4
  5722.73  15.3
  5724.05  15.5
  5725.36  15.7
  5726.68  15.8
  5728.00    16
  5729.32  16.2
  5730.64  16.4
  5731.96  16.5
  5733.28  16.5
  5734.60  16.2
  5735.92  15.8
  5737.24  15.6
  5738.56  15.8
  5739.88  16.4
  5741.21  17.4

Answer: 15.4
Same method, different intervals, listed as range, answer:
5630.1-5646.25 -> 15.3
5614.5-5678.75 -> 14.6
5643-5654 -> 14.2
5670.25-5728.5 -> 15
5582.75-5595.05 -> 14.9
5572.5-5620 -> 15.2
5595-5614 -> 15.1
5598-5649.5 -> 15.1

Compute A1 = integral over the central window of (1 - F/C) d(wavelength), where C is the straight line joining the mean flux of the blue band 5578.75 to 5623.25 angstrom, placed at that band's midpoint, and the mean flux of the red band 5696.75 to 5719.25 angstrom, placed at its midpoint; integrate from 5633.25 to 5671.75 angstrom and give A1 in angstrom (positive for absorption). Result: 1.9 angstrom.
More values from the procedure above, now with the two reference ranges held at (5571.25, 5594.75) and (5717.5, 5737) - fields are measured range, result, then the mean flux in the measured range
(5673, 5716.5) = 2.4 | 14.9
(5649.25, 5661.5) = 1.4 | 13.7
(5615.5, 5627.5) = 0.7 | 14.5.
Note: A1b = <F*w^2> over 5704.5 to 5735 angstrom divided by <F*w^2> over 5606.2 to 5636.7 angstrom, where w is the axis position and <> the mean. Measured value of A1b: 1.1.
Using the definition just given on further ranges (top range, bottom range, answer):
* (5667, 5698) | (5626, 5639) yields 0.94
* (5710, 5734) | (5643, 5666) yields 1.16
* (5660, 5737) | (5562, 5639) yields 1.02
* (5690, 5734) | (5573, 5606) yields 1.07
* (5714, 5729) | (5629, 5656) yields 1.09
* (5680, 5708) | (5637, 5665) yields 1.05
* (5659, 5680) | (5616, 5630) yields 1.02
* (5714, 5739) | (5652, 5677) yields 1.14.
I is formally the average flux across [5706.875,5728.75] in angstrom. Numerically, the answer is 15.6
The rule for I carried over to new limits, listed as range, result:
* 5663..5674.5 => 14.4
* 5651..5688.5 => 14.2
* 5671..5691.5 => 14.6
